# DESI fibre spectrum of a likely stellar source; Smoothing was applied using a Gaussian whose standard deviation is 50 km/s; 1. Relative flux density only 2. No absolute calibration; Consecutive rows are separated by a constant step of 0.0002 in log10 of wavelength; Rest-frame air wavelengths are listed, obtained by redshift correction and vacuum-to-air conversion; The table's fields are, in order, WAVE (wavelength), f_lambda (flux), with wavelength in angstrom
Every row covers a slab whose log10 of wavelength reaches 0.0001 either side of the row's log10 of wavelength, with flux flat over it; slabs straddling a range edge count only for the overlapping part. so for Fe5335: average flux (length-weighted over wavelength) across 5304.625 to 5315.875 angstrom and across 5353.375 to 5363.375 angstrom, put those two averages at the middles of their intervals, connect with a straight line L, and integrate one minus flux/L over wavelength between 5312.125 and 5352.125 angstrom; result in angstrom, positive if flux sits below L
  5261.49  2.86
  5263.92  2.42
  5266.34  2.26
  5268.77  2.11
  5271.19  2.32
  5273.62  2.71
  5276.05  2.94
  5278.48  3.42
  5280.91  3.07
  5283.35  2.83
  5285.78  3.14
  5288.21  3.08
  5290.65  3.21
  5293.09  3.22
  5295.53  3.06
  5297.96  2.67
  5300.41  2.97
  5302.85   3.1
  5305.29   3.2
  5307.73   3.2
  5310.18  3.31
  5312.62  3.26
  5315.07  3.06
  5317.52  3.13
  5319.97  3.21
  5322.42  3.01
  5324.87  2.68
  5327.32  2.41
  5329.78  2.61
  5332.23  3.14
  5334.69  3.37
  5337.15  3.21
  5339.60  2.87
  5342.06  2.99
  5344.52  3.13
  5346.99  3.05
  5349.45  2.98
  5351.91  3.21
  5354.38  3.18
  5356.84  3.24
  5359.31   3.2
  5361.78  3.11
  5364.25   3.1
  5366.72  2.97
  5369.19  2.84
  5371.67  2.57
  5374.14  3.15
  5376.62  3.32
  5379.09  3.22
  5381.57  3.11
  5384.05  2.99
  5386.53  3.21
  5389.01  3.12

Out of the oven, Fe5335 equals 2.4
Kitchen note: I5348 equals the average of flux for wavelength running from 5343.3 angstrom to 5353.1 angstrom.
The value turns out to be 3.09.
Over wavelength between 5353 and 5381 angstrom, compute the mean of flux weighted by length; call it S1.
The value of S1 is 3.08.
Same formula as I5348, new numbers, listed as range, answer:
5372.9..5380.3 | 3.23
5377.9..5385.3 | 3.1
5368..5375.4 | 2.85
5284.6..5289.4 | 3.11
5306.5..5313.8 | 3.26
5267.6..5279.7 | 2.7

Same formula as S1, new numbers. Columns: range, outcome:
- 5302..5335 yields 3.04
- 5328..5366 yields 3.08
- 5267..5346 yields 2.98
